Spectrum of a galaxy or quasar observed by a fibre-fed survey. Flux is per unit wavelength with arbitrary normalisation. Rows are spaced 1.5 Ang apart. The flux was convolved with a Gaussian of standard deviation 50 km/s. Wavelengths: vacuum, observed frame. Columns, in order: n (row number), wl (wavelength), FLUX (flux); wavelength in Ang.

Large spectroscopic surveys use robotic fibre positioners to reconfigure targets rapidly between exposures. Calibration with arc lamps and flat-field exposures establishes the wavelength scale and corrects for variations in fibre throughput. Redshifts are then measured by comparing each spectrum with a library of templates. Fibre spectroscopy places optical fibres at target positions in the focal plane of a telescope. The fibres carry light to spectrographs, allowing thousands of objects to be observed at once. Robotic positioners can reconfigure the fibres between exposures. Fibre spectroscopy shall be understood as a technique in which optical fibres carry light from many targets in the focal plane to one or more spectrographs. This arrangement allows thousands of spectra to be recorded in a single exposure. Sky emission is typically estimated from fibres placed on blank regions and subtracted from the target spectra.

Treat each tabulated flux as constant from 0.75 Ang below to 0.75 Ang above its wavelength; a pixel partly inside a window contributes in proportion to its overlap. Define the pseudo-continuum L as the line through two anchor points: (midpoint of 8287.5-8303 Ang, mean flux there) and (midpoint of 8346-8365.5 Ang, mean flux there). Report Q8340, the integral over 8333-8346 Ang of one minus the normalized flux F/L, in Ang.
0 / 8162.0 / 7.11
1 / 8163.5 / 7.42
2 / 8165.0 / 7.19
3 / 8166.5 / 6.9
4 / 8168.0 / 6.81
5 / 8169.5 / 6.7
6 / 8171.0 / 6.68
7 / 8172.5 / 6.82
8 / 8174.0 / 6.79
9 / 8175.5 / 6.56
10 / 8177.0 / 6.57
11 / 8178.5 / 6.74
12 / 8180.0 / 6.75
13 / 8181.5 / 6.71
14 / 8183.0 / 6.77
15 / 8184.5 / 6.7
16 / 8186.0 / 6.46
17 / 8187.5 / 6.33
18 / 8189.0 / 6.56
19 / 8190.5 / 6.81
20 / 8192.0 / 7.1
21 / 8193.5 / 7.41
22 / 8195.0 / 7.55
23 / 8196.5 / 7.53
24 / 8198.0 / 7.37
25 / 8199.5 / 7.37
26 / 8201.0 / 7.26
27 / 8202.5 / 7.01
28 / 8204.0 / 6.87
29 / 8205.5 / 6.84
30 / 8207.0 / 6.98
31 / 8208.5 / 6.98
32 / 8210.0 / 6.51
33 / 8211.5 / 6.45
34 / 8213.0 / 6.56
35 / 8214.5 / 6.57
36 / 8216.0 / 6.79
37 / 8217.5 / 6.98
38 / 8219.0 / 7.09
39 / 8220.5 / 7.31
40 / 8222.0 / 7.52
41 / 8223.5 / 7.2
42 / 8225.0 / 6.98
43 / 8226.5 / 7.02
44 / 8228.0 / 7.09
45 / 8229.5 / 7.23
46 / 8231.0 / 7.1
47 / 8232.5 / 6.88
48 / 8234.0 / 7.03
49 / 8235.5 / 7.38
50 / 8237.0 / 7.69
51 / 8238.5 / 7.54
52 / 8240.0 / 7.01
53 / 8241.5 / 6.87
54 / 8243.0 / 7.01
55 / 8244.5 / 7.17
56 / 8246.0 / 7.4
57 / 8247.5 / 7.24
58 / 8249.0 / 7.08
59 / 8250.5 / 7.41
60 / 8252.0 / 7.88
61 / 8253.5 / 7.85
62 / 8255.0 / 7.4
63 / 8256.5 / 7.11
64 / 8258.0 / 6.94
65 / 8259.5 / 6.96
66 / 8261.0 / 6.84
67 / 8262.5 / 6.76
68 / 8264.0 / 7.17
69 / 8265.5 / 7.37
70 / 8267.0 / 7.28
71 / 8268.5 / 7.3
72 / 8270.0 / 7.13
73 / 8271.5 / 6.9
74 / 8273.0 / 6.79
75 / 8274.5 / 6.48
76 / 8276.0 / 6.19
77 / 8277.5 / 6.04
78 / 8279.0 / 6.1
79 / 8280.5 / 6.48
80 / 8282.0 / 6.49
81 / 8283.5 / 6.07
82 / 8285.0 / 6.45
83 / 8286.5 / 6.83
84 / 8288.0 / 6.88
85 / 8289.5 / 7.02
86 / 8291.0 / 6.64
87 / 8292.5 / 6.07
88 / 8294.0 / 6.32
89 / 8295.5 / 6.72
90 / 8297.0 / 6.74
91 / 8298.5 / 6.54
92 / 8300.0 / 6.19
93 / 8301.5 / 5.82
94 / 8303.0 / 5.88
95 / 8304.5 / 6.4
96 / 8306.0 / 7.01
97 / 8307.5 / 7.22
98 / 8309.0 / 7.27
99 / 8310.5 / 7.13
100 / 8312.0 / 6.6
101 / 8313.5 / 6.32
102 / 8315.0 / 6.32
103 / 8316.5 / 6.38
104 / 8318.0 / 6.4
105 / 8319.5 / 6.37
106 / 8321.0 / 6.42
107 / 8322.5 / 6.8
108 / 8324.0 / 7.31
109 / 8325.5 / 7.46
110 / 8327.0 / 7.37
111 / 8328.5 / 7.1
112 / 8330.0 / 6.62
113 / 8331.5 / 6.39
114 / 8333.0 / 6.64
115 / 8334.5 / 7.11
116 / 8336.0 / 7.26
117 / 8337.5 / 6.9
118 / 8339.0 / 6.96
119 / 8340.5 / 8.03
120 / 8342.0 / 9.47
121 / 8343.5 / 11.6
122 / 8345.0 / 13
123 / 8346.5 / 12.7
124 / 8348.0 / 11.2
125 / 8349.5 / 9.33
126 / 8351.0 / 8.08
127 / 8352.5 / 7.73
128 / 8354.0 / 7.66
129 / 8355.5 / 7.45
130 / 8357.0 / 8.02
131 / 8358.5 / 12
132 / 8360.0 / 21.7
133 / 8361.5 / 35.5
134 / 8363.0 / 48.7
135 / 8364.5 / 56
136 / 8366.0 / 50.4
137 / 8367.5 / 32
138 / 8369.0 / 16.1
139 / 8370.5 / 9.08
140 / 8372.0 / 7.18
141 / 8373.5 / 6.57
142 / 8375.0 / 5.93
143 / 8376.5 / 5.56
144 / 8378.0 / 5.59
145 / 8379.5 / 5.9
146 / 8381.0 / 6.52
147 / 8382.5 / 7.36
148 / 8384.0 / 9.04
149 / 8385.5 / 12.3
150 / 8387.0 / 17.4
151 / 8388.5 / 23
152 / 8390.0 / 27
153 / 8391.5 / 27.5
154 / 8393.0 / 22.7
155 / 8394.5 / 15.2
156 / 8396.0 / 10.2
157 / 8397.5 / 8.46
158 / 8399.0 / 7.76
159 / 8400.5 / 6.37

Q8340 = 5.9 Ang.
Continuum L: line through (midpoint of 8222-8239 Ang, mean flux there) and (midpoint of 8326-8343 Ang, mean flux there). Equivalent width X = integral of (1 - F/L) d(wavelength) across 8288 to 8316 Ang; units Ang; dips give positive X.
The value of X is 2.74 Ang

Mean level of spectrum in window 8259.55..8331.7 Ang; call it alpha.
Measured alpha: 6.68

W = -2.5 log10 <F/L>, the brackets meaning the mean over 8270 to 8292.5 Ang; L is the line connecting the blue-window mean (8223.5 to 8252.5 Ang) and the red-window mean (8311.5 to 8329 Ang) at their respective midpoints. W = 0.069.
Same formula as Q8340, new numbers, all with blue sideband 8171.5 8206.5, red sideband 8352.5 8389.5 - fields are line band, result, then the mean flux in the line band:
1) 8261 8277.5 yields 6.6 Ang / 6.89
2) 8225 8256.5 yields 8.3 Ang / 7.25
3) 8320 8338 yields 9.6 Ang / 6.94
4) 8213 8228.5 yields 3.0 Ang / 7.03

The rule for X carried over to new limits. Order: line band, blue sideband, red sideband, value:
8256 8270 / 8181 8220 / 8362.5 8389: 4.8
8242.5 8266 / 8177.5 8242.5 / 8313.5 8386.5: 3.8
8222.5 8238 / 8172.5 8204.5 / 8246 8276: -0.3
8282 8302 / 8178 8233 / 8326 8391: 8.1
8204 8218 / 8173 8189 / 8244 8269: 0.3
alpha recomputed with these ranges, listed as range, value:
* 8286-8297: 6.64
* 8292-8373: 11.4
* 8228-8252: 7.22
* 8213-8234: 7.04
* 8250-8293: 6.86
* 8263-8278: 6.88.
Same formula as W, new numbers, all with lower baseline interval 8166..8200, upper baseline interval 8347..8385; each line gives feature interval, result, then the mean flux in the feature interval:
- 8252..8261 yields 0.40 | 7.27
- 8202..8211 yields 0.17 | 6.85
